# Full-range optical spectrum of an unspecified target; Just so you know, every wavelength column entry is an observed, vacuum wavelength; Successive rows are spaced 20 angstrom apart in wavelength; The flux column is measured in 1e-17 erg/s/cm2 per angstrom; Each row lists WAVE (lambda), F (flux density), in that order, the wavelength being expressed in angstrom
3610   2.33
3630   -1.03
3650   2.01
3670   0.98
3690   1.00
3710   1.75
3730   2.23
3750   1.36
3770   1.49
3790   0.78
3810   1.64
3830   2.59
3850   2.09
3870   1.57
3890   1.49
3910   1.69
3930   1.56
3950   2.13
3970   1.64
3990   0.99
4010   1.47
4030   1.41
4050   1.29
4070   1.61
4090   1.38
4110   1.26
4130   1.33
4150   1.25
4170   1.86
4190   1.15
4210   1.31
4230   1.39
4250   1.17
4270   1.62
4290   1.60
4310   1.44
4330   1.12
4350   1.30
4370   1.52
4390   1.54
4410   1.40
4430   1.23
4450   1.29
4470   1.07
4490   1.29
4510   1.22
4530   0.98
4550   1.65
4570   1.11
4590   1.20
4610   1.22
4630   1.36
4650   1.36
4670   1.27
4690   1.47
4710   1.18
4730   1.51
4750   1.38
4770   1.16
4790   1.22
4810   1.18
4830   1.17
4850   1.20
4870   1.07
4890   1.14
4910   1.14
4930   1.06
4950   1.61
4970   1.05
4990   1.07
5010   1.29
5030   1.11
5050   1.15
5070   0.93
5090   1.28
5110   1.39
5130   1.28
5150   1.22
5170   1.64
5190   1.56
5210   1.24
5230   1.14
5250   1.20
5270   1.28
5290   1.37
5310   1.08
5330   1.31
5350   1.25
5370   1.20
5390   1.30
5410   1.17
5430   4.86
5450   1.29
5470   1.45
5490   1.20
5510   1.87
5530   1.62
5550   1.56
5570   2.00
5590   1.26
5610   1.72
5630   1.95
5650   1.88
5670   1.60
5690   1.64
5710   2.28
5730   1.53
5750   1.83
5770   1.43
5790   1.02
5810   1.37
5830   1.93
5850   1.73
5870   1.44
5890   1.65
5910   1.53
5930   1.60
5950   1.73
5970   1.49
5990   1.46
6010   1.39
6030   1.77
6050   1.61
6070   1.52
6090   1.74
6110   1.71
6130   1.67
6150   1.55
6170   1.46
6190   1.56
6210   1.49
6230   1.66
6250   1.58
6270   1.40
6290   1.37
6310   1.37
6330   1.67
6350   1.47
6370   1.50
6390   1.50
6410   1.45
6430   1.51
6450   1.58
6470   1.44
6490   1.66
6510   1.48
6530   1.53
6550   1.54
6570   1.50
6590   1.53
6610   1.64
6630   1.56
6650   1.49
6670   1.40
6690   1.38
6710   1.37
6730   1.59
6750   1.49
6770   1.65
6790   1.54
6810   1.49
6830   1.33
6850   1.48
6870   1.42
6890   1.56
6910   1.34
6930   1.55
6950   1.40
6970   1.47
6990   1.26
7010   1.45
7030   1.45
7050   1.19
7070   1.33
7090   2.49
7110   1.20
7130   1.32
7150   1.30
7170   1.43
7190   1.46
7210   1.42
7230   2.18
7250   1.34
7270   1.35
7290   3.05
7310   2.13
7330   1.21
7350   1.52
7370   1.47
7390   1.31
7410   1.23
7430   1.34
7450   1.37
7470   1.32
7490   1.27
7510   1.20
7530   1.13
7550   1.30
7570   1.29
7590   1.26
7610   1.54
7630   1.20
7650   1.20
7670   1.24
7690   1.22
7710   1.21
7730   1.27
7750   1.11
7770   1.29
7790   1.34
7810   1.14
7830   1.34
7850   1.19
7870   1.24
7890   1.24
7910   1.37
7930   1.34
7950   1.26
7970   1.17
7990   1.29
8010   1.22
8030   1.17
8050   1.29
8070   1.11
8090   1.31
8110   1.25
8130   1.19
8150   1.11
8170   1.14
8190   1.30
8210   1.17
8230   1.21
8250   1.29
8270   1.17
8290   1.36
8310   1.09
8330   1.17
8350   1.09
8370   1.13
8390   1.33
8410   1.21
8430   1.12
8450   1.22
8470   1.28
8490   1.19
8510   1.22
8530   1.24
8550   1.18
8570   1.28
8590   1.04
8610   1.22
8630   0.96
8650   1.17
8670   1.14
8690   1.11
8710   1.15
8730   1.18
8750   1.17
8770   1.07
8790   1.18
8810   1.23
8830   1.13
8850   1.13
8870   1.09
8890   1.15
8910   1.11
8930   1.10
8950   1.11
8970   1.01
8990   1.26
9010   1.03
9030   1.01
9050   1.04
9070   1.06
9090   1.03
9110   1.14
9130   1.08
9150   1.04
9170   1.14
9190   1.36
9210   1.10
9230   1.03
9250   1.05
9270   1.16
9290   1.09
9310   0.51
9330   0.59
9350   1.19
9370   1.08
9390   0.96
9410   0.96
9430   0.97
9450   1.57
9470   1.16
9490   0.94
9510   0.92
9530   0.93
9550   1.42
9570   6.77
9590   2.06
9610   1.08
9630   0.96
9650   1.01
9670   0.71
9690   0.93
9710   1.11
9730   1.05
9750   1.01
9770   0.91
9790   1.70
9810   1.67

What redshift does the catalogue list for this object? 0.46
